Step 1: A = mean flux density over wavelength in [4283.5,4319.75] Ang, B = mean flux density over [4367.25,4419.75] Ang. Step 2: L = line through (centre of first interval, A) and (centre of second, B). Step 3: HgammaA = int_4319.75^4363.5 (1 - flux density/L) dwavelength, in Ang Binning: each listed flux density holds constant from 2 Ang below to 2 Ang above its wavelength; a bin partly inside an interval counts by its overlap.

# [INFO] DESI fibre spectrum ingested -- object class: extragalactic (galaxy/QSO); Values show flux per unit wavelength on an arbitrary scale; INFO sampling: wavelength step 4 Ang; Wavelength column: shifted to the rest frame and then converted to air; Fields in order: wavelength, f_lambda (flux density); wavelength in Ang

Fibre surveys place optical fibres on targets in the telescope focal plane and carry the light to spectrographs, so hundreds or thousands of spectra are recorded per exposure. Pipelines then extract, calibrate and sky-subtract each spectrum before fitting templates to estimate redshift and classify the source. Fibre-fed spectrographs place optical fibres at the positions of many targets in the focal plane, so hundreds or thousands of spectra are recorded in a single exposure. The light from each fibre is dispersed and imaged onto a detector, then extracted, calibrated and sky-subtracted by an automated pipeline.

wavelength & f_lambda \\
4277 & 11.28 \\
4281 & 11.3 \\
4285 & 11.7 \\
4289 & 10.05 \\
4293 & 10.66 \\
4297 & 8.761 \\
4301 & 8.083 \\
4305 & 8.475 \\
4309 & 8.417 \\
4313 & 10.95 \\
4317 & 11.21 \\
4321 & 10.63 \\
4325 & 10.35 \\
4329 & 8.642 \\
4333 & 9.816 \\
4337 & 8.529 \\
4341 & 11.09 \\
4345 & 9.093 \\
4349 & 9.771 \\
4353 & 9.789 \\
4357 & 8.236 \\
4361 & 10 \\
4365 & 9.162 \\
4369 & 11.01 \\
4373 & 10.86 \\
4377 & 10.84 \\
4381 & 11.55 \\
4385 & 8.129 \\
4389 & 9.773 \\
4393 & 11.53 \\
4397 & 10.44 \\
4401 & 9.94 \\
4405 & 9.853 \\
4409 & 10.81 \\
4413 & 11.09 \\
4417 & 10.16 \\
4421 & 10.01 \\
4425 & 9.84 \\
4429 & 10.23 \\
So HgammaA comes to 2.1 Ang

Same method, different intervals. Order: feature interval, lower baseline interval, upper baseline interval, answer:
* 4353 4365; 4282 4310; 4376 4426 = 0.9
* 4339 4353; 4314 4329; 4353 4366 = -0.4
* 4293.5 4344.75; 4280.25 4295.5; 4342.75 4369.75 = 3.1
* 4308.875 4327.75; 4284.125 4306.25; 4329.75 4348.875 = -1.7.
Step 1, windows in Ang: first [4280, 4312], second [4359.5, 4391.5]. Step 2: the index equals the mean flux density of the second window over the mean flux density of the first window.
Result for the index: 1.05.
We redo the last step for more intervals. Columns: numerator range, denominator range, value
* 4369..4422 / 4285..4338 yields 1.08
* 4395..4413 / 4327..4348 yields 1.10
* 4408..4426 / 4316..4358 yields 1.07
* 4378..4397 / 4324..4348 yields 1.08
